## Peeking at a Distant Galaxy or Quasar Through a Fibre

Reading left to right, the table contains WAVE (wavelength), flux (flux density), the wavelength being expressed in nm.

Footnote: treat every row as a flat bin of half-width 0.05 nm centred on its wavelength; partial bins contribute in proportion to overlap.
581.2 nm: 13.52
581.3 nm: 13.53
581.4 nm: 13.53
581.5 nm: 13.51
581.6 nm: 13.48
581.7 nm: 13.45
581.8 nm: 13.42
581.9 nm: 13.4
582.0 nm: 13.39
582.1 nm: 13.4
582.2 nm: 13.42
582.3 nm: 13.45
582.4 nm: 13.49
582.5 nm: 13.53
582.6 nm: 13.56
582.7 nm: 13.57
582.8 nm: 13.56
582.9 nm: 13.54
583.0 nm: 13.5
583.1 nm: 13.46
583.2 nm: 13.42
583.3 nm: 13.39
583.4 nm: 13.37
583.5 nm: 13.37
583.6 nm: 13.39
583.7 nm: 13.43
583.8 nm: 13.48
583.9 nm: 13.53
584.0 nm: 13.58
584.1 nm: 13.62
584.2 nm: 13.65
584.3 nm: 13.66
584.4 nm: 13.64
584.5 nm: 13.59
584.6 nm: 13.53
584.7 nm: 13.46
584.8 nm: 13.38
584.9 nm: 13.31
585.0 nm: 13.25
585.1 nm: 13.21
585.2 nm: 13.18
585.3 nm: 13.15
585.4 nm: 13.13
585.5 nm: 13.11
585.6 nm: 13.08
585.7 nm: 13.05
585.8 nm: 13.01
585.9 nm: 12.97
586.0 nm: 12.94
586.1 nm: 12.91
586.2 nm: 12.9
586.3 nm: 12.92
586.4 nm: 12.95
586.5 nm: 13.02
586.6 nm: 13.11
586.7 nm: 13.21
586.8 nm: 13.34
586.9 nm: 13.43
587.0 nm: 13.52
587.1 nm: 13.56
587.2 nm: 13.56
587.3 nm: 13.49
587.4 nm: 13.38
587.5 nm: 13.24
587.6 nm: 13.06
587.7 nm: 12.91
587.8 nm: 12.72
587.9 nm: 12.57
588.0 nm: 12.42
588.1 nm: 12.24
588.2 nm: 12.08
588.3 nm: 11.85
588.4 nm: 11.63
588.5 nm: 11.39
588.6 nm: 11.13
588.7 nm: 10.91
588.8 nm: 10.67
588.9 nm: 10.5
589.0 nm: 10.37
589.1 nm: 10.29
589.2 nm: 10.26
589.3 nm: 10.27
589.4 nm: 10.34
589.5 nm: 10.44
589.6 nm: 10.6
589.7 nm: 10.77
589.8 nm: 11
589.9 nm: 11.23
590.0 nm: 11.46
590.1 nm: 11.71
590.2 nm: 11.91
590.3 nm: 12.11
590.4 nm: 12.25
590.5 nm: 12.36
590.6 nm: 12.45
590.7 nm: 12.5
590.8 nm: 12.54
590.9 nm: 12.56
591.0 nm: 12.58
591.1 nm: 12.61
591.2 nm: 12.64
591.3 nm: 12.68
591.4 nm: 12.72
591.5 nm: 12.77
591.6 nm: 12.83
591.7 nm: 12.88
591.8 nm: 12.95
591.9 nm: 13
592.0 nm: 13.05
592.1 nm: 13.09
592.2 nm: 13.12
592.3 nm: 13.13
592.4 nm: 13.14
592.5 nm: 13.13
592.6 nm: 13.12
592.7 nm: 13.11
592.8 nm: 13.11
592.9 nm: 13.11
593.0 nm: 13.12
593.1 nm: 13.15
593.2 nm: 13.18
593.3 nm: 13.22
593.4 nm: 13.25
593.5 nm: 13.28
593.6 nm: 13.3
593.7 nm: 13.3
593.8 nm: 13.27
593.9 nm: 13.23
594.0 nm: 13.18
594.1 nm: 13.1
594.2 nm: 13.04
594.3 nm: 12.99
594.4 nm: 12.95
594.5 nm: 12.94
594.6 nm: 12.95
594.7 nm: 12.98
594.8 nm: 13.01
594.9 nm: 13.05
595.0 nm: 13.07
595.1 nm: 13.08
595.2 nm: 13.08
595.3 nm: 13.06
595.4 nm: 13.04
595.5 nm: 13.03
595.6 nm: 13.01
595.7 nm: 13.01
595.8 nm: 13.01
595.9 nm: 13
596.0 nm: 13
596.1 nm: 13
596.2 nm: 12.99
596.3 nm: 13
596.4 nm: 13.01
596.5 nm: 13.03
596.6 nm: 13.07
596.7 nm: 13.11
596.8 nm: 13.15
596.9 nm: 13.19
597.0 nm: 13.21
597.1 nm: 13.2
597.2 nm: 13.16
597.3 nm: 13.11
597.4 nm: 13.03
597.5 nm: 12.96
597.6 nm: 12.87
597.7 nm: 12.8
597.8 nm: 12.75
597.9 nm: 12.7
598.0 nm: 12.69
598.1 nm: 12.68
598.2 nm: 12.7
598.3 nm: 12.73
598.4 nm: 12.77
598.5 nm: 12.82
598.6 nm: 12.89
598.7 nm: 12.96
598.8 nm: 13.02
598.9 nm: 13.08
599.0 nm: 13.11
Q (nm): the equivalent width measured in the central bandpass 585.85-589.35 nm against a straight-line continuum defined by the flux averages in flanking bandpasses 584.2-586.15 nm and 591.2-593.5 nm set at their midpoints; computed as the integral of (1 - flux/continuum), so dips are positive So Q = 0.22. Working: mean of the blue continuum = 13.3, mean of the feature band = 12.3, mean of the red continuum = 13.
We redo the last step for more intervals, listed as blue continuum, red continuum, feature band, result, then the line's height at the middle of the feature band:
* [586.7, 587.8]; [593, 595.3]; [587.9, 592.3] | 0.455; 13.2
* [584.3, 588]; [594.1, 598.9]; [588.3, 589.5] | 0.218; 13.1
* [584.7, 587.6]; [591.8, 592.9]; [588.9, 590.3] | 0.243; 13.1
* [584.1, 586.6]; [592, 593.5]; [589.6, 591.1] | 0.140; 13.2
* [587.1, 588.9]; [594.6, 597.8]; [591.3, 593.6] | -0.066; 12.7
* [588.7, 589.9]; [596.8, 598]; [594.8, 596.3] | -0.072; 12.4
